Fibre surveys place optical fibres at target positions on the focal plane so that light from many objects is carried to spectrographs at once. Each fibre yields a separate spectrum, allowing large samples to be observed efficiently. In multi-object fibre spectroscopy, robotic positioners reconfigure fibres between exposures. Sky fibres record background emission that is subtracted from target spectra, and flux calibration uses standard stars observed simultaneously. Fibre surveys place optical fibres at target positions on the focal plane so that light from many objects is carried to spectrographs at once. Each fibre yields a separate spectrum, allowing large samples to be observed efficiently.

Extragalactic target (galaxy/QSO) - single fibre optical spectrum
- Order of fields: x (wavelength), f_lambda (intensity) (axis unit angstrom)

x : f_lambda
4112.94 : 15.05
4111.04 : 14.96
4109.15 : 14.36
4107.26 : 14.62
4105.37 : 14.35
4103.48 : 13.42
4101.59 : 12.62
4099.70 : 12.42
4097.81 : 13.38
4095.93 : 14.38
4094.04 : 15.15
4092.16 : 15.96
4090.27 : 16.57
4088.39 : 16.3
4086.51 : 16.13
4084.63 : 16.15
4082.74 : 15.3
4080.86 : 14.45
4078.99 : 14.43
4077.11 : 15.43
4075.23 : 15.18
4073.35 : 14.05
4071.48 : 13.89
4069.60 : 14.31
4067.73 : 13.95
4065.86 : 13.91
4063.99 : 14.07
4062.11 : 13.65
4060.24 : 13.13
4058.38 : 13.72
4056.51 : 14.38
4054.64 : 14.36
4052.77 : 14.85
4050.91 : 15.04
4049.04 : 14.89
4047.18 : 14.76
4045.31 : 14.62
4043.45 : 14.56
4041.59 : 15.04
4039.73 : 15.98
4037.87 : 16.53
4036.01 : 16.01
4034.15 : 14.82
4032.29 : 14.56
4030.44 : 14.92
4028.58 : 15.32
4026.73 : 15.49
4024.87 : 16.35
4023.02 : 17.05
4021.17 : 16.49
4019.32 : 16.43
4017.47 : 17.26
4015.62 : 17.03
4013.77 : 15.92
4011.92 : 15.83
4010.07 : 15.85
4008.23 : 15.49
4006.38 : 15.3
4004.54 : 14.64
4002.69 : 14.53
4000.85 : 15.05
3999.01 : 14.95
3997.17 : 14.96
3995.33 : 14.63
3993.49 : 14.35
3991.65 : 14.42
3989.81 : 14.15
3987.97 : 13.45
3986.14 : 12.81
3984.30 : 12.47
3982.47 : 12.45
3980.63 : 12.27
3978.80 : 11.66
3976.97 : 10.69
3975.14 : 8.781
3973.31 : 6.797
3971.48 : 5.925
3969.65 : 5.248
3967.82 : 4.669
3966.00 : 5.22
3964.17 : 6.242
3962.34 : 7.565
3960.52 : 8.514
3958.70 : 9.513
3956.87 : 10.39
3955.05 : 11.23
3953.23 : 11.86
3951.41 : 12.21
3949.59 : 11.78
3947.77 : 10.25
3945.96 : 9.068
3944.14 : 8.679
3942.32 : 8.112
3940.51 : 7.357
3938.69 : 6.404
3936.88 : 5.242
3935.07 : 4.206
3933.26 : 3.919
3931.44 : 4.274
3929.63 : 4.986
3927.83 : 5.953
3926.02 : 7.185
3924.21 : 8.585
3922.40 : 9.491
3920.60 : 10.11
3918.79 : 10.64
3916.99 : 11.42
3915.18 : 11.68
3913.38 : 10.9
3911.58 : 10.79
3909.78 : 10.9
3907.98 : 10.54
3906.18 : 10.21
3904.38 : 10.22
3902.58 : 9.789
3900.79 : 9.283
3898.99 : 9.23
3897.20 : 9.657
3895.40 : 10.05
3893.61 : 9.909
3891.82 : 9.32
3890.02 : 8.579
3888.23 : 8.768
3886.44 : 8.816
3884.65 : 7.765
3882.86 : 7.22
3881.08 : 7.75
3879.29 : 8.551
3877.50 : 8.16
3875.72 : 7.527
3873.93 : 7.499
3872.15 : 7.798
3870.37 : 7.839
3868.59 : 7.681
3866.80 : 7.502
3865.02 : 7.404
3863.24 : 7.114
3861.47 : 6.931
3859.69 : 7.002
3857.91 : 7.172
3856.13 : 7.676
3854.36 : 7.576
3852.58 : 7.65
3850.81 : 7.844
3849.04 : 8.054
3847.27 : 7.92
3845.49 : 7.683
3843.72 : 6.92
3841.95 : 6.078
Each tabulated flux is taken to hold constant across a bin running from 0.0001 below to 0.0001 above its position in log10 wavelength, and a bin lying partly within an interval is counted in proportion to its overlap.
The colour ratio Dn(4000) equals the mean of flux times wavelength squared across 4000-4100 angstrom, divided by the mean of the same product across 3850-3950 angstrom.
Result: 1.95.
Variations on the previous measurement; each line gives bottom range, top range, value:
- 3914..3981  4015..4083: 1.90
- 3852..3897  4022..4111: 2.03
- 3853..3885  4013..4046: 2.27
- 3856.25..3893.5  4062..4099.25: 2.09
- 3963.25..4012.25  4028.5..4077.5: 1.27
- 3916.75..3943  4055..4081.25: 2.15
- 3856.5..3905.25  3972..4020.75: 1.77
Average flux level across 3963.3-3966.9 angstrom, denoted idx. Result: 5.72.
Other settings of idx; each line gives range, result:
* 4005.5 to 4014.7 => 15.7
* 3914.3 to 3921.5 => 11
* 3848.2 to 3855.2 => 7.78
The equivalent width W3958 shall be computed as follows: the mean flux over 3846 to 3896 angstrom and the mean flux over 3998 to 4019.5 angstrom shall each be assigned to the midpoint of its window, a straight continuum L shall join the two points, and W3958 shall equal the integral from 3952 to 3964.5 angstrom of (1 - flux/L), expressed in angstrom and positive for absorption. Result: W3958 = 3.2 angstrom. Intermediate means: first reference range 7.95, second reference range 15.7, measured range 9.55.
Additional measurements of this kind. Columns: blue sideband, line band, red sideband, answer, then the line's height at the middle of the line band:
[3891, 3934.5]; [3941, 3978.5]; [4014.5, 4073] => 8.4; 11.2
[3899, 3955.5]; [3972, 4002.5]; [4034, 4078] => -2.8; 11.6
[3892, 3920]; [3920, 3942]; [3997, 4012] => 9.6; 11.5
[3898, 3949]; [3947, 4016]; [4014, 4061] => 2.1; 12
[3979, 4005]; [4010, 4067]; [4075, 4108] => -3.8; 14.3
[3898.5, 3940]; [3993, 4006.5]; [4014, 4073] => -2.1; 12.8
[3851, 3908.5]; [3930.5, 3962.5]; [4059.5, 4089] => 6.6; 10.5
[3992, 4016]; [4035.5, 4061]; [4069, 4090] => 0.5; 15.2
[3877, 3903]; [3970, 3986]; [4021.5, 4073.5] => 2.8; 12.2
